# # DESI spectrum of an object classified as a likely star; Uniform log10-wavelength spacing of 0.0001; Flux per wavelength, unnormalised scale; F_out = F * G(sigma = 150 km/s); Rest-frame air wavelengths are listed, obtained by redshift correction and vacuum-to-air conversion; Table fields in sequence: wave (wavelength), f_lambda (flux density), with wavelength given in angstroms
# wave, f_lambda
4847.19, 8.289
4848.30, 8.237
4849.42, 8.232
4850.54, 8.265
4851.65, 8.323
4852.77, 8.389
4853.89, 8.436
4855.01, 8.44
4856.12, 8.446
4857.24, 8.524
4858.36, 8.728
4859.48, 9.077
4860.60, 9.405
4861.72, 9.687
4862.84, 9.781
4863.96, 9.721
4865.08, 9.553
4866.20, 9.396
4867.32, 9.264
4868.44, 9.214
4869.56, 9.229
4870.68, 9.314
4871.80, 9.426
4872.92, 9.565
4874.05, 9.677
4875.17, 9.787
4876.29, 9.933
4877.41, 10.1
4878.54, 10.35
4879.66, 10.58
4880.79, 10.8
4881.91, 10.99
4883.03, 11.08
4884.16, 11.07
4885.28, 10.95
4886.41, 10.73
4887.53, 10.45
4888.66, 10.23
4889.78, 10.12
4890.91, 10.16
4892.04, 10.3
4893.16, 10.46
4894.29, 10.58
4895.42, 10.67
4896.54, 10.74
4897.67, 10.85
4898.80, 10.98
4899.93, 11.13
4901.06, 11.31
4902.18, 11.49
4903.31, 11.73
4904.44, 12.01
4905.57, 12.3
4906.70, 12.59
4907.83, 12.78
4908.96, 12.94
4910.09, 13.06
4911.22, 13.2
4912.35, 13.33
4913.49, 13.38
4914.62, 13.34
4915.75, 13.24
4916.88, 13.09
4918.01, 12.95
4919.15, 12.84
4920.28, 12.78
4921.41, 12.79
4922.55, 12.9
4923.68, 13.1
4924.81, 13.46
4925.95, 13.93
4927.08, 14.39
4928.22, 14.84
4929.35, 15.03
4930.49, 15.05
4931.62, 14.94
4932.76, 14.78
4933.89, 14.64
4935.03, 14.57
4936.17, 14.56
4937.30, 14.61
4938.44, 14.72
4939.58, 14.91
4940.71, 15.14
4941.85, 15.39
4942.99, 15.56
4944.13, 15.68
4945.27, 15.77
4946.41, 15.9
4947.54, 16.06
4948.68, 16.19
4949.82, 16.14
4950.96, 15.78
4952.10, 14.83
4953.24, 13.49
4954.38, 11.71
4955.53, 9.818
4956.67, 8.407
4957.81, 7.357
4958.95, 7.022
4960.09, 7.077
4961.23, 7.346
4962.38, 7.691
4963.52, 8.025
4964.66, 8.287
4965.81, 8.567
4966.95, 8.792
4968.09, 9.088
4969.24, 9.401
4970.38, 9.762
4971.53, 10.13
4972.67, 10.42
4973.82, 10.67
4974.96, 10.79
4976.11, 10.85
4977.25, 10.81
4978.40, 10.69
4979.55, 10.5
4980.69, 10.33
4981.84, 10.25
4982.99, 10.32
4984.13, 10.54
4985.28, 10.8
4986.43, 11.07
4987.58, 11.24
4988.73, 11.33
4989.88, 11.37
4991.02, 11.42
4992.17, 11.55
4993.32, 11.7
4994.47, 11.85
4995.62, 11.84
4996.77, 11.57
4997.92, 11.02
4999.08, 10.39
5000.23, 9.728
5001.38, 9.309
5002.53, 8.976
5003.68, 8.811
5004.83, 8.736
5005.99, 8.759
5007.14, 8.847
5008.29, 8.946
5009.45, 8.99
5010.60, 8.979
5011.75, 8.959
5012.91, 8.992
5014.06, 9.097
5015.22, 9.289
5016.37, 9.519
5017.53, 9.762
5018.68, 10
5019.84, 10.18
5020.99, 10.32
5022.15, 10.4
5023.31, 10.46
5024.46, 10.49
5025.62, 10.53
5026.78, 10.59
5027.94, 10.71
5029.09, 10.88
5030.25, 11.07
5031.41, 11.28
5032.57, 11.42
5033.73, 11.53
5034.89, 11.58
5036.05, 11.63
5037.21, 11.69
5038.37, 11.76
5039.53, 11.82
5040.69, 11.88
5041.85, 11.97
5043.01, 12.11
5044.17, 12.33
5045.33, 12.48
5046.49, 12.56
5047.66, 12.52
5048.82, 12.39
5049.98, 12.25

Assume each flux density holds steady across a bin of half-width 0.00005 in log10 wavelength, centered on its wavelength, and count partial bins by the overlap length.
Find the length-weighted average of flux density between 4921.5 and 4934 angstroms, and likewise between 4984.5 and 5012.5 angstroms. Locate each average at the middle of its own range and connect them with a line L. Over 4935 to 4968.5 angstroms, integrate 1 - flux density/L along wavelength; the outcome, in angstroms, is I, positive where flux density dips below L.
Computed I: 1.9 angstroms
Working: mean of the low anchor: 14.2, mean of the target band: 12.3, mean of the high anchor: 10.2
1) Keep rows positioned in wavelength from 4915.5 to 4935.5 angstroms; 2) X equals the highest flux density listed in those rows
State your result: 15.05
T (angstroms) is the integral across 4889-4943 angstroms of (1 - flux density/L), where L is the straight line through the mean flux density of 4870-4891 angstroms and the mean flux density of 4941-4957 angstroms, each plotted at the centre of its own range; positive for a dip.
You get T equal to -2.1 angstroms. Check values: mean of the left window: 10.3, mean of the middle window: 13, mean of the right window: 14.4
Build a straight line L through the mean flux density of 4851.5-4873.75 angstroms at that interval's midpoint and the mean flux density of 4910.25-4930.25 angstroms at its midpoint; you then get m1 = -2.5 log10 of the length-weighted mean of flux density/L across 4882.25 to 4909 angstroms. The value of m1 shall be 0.05 mag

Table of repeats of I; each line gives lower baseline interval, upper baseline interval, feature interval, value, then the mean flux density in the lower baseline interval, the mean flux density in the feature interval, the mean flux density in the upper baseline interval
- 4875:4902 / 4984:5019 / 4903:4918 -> -3.3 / 10.6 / 12.9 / 10.1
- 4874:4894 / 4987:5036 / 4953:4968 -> 2.5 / 10.5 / 8.64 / 10.3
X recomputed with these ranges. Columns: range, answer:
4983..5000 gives 11.85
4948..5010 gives 16.19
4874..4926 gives 13.93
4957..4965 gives 8.287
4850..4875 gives 9.781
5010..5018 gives 9.762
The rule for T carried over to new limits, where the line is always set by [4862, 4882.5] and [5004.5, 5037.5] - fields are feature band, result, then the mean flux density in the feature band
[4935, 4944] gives -4.6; 15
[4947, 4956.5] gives -3.8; 14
